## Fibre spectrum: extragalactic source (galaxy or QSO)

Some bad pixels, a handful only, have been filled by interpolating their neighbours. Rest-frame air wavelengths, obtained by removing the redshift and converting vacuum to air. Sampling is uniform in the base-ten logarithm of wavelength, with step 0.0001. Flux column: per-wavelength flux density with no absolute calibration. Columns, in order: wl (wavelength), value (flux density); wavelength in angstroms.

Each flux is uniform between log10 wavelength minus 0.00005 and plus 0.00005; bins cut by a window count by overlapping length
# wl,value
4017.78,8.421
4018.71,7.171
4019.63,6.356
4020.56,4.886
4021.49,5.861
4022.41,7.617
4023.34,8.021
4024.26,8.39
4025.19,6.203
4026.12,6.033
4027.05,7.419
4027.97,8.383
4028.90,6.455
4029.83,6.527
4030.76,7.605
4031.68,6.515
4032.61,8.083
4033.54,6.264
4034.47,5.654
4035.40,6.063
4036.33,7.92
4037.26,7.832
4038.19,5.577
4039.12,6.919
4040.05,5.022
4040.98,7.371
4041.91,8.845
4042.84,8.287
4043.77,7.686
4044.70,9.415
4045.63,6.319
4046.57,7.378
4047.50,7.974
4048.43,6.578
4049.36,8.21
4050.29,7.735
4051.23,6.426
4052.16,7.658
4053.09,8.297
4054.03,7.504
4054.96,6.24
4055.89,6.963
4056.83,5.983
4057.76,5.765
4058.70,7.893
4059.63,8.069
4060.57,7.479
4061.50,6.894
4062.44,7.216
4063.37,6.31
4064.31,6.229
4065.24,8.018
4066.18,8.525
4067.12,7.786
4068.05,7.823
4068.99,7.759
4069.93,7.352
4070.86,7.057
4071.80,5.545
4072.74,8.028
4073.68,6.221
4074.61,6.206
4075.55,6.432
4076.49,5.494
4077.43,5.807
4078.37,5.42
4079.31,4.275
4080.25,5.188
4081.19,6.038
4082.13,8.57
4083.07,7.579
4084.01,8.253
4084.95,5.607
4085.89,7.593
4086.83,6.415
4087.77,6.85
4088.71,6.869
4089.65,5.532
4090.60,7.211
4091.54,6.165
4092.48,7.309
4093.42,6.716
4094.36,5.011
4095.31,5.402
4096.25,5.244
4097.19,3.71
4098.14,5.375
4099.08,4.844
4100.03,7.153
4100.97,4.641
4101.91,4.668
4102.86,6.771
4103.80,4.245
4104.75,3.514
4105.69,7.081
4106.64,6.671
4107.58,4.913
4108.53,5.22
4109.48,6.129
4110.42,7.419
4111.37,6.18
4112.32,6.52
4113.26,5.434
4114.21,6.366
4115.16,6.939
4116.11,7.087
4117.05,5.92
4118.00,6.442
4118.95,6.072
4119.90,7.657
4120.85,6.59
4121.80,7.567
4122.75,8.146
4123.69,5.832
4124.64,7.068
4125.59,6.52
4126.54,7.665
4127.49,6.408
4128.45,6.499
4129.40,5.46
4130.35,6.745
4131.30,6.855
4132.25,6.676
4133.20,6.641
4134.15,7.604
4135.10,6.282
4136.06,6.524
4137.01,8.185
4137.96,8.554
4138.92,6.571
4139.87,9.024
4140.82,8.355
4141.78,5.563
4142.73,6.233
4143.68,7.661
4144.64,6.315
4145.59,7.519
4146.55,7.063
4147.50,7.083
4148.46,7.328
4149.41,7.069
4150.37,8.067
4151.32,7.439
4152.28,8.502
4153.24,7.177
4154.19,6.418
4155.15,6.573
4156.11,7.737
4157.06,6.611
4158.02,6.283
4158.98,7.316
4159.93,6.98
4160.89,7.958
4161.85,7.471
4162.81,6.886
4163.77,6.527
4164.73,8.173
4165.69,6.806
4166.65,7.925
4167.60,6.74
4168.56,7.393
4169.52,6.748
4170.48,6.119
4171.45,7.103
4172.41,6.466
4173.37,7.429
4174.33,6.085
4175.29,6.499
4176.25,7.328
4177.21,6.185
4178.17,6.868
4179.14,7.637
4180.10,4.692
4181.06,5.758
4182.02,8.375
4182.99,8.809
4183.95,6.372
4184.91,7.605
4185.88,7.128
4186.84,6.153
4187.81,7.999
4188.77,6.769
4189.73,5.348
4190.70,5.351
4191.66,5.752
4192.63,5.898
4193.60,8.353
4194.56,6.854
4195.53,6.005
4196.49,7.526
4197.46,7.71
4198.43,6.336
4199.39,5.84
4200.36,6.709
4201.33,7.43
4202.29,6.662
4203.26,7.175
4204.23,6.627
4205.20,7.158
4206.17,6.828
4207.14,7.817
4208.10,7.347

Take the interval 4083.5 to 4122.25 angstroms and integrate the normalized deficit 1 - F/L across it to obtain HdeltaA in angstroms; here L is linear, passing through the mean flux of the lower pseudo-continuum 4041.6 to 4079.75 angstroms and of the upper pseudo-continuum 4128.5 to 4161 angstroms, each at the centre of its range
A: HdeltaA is 5.31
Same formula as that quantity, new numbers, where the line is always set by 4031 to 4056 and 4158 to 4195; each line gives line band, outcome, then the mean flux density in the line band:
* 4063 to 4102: 4.0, 6.4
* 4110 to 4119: 0.8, 6.45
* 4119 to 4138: 0.2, 6.92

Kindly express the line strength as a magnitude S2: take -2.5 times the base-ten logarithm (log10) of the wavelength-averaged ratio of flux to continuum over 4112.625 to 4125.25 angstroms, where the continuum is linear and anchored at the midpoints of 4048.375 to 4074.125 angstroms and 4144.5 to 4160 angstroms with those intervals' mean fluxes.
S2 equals 0.08 mag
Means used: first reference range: 7.21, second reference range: 7.17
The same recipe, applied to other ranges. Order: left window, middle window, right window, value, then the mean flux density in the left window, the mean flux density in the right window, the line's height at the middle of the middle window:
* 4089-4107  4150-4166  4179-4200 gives -0.140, 5.65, 6.73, 6.36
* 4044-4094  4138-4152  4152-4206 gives -0.059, 6.95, 6.89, 6.91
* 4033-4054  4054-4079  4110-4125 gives 0.034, 7.25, 6.7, 7.08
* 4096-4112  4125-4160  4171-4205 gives -0.161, 5.53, 6.77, 6.1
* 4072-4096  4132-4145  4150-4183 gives -0.056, 6.39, 7.03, 6.81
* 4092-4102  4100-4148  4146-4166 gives -0.050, 5.5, 7.22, 6.28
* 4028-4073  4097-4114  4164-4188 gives 0.251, 7.2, 6.96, 7.09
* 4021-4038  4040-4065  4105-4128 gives -0.061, 7.02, 6.55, 6.89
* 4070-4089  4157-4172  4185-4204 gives -0.067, 6.49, 6.7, 6.65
